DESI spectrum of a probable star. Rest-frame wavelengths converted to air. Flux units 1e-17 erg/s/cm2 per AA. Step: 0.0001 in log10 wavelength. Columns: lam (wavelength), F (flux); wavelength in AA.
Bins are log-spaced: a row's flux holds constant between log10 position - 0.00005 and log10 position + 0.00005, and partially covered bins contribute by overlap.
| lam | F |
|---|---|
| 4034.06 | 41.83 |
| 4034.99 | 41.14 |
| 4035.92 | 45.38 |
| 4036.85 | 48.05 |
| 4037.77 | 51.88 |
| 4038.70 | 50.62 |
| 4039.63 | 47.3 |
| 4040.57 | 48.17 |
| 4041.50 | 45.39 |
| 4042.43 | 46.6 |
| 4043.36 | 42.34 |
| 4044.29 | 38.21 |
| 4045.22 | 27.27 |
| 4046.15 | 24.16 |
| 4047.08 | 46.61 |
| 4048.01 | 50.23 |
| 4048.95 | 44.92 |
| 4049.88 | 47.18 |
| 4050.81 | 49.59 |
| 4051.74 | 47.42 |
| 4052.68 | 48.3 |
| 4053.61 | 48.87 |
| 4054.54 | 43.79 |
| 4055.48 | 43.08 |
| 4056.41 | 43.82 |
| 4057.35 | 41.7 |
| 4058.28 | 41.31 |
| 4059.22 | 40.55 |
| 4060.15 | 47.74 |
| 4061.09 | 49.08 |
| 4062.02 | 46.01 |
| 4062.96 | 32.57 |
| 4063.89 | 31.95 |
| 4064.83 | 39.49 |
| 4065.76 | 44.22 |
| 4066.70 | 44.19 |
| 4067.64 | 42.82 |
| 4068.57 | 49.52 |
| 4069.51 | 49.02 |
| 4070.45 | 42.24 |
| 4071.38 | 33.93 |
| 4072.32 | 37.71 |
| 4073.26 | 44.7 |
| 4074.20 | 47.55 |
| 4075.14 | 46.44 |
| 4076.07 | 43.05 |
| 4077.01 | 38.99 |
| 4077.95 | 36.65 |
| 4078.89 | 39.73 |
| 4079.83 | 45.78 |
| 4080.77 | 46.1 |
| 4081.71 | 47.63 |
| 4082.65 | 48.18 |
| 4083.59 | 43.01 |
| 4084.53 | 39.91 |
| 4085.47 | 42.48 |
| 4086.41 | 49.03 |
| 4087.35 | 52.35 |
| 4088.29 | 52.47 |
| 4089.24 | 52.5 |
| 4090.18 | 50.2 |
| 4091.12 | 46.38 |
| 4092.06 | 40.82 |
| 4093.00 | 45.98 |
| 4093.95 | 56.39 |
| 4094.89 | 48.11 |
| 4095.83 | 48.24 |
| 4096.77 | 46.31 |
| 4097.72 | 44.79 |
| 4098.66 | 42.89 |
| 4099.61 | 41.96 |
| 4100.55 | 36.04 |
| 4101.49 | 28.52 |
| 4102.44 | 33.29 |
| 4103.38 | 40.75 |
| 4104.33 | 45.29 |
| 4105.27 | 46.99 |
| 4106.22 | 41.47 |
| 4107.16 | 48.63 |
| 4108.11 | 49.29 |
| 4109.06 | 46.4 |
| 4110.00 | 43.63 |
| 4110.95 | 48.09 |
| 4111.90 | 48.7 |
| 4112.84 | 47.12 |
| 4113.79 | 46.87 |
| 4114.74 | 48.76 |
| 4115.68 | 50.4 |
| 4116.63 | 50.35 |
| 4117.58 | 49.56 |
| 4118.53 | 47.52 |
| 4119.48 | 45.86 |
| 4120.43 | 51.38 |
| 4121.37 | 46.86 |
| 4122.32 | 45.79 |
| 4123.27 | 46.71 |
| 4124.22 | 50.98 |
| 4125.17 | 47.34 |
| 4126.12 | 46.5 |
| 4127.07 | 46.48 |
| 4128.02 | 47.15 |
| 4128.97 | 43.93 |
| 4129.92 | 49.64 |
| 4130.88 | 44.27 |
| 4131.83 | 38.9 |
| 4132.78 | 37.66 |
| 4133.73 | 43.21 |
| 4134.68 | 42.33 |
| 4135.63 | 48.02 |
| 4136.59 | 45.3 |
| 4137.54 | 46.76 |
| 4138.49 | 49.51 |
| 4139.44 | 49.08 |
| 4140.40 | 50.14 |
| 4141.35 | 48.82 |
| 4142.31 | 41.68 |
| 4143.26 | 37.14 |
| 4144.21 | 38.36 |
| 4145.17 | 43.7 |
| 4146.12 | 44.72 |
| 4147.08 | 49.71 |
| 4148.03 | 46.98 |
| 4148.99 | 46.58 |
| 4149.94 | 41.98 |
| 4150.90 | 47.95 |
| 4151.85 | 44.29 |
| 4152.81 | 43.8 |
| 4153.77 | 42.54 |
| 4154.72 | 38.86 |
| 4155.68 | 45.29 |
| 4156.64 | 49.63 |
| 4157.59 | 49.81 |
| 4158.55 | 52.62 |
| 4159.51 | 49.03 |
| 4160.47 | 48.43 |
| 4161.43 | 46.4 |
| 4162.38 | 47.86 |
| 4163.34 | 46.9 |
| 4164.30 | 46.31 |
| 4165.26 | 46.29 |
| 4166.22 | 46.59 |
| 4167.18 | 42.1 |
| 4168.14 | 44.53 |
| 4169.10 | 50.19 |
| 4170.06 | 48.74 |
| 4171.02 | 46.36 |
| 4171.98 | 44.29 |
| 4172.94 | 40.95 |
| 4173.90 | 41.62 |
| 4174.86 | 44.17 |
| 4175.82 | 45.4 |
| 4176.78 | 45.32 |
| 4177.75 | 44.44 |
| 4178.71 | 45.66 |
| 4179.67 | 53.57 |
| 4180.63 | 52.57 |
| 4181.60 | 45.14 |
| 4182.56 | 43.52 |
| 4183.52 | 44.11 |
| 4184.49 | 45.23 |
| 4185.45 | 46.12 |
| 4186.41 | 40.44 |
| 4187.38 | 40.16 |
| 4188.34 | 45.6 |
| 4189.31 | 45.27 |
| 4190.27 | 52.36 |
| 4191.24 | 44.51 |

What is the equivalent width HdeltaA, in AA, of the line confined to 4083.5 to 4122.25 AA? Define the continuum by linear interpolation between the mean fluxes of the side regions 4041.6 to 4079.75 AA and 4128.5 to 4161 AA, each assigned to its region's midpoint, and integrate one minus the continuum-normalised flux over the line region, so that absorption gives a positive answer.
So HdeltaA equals -1.8 AA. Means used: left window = 42.7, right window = 45.3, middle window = 46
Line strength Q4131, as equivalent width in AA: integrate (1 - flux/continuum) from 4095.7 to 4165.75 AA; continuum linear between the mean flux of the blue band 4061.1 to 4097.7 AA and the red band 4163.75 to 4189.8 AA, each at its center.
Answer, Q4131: -0.8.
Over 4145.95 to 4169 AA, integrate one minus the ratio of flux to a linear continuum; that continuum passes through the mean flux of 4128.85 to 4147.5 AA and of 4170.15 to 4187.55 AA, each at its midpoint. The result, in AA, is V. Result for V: -0.7 AA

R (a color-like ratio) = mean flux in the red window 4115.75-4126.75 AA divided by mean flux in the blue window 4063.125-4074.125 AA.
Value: 1.15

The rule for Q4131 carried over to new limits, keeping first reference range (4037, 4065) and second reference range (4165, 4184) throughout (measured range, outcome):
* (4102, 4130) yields -1.21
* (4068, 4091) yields -0.44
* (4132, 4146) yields 0.27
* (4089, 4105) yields 0.18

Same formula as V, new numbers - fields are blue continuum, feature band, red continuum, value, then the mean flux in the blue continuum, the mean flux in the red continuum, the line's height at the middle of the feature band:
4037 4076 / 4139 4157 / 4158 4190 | 0.3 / 43.7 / 46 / 45.5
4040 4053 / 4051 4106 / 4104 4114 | 1.2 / 43.3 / 46.6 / 45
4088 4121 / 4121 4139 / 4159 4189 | 0.1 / 46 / 45.7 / 45.9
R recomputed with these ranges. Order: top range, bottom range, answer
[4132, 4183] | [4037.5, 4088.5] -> 1.04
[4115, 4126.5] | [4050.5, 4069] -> 1.10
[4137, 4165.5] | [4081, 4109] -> 1.02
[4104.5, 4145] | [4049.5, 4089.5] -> 1.05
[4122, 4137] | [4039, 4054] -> 1.03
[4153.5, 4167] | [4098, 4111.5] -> 1.10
